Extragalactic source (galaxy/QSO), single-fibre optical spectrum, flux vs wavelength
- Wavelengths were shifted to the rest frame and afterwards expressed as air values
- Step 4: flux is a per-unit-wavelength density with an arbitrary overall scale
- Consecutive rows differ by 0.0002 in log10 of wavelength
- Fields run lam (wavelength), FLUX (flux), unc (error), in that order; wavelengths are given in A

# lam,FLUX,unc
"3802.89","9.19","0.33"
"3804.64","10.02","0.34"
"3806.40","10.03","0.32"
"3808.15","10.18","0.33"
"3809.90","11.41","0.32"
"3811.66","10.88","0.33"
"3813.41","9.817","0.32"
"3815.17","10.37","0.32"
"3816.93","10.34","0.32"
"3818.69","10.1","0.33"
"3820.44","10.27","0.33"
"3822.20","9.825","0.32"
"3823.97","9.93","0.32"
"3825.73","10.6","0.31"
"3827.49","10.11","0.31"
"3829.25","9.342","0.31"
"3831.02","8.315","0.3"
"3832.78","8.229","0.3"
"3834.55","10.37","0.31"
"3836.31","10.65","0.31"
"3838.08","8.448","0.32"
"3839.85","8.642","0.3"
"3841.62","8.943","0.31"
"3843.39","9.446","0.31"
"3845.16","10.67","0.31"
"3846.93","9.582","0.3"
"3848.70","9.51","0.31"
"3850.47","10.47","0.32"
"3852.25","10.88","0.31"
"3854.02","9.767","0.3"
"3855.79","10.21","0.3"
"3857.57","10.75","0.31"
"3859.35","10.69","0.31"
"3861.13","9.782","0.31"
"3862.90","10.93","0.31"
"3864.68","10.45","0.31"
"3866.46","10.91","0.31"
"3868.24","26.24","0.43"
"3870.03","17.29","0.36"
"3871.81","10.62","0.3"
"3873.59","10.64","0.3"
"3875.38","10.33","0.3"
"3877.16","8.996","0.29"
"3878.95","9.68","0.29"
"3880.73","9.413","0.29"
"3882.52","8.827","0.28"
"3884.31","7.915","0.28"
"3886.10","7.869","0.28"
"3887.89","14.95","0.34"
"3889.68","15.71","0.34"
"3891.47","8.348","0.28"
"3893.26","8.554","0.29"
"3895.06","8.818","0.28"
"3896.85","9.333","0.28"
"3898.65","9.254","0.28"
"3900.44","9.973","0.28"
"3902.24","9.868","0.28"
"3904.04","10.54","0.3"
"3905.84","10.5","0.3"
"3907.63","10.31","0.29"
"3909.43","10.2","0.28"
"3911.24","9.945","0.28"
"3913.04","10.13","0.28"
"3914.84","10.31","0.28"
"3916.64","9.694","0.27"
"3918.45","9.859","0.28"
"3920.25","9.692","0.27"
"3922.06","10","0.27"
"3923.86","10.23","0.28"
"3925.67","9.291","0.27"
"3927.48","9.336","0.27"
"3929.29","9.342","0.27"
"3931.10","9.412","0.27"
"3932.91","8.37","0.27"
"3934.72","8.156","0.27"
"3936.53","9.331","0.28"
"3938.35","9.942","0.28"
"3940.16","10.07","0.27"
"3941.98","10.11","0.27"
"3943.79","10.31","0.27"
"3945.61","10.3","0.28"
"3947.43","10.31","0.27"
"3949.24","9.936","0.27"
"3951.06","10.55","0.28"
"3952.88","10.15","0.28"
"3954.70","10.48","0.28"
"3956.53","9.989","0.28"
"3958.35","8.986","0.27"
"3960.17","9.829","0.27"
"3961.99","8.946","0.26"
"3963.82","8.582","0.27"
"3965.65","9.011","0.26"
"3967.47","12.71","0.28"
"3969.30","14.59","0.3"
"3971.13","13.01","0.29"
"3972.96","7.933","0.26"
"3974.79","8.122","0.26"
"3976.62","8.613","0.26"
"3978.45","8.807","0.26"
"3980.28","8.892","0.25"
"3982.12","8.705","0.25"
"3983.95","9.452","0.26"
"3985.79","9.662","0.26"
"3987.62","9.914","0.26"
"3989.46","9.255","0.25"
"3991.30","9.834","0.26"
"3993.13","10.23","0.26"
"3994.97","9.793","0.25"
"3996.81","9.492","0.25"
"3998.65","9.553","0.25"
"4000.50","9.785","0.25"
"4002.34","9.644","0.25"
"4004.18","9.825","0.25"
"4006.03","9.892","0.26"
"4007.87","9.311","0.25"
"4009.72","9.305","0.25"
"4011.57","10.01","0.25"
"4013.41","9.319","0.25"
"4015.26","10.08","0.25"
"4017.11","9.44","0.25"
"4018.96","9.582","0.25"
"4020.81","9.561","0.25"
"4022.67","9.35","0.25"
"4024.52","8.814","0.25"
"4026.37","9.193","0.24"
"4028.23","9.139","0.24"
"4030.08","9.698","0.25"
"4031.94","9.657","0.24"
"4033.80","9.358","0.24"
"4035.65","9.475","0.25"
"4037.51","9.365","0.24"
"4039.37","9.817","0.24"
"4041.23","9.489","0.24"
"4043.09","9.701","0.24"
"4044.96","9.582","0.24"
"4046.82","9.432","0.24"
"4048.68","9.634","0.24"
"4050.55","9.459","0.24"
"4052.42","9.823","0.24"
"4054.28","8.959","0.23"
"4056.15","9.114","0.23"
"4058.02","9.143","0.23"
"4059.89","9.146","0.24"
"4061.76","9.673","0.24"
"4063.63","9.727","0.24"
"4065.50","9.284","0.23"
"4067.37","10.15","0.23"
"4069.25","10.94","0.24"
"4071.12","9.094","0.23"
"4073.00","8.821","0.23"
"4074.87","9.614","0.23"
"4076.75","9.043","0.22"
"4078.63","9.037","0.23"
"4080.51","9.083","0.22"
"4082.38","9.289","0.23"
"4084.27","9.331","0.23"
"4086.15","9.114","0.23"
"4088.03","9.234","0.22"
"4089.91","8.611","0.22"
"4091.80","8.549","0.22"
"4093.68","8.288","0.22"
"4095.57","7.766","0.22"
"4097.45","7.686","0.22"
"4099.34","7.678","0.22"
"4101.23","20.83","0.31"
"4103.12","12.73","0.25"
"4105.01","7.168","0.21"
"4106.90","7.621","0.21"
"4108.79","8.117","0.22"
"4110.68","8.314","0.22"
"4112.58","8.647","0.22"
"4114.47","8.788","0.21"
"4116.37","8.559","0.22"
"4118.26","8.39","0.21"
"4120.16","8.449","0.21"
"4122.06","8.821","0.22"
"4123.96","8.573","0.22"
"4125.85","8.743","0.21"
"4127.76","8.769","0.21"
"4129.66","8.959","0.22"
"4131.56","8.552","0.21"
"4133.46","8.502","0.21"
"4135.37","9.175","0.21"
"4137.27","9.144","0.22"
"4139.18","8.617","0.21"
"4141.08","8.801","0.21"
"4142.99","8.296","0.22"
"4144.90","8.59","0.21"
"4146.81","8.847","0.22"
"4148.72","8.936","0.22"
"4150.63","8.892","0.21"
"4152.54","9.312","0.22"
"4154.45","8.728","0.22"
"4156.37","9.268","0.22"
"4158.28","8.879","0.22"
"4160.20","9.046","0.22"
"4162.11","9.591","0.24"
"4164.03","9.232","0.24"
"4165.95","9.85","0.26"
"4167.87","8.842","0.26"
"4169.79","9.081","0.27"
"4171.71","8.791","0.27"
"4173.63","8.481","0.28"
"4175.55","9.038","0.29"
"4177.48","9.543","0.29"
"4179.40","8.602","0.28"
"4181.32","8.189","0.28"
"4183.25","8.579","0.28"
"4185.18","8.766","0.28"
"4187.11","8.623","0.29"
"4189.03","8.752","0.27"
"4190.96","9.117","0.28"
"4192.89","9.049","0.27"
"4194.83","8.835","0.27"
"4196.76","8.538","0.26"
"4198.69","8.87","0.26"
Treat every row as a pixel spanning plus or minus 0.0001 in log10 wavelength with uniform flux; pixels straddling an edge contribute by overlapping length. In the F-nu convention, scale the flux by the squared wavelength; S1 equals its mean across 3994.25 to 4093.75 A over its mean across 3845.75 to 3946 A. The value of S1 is 1.0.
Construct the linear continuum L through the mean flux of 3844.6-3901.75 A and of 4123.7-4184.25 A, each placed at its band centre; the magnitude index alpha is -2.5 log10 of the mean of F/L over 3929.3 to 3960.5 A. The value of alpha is 0.06 mag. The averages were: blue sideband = 10.8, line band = 9.77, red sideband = 8.89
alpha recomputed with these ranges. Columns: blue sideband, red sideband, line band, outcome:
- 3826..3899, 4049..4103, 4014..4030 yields 0.045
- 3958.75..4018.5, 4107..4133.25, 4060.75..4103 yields -0.088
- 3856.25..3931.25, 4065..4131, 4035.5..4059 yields 0.010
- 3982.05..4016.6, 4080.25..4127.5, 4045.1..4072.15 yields -0.021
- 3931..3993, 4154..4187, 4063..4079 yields -0.021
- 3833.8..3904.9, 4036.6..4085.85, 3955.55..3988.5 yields 0.025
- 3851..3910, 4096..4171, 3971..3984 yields 0.141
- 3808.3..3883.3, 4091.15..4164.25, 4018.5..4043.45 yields 0.012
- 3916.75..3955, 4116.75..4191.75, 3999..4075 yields -0.021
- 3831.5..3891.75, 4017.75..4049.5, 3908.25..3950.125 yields 0.055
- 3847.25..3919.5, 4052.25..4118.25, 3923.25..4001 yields 0.045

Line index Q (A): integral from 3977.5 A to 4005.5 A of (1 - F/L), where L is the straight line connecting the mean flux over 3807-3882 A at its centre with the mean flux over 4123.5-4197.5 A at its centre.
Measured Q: 0.72 A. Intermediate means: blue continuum 10.6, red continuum 8.88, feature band 9.53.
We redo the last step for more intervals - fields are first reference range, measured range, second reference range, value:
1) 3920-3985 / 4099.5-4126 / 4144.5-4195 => -1.0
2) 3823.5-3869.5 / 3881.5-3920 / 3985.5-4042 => 0.9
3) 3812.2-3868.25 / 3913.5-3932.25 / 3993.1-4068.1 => 0.4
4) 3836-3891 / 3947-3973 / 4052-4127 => -0.5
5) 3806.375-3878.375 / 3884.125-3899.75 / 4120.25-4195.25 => 0.2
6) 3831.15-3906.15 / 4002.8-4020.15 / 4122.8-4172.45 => 0.1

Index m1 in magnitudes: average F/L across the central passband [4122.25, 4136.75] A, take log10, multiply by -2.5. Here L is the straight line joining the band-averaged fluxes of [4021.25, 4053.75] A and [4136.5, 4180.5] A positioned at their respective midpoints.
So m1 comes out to 0.039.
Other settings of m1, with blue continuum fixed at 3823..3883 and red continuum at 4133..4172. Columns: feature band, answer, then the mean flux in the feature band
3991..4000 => 0.005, 9.78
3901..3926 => 0.023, 10.1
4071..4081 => 0.033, 9.11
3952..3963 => 0.035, 9.72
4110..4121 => 0.080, 8.53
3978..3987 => 0.085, 9.15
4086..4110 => -0.026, 9.49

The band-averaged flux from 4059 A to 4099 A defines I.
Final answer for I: 9.1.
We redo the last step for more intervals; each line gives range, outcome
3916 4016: 9.74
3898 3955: 9.87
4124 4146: 8.74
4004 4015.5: 9.64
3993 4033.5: 9.56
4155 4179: 9.12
